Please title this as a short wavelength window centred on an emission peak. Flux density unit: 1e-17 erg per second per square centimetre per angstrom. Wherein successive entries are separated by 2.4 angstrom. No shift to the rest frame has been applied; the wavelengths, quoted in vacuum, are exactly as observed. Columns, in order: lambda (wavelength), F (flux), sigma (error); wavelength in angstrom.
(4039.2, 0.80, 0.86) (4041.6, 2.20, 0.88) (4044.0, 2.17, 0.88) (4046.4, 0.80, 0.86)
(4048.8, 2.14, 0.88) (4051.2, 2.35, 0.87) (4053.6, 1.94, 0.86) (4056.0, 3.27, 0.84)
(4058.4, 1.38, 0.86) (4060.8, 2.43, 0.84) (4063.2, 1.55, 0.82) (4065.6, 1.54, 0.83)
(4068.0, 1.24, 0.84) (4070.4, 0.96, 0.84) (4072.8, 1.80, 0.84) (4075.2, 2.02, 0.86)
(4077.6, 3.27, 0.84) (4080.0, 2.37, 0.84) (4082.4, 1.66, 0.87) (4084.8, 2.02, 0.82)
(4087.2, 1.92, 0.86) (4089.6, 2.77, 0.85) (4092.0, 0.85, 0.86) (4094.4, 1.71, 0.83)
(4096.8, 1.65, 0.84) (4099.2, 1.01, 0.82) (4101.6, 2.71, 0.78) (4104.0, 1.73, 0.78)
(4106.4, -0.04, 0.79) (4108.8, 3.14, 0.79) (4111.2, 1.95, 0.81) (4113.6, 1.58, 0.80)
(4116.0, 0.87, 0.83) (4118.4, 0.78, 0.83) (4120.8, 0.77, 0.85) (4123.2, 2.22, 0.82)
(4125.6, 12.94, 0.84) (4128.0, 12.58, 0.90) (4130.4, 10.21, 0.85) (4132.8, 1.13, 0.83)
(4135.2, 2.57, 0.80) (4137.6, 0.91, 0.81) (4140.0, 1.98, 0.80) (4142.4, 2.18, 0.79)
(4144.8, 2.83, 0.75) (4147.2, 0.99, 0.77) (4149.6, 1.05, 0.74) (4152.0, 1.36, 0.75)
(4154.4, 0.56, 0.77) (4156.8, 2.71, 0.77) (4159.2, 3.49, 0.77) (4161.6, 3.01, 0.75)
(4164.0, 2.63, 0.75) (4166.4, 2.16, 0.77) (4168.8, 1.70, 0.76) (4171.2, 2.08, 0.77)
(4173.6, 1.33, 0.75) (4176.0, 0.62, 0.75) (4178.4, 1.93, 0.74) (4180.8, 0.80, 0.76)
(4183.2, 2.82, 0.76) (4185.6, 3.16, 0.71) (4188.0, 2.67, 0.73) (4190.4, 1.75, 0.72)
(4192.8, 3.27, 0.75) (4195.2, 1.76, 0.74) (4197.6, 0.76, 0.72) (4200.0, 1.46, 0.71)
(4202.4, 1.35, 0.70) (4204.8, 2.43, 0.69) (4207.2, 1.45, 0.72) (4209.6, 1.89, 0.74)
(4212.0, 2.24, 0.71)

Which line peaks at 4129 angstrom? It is [O II] 3727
